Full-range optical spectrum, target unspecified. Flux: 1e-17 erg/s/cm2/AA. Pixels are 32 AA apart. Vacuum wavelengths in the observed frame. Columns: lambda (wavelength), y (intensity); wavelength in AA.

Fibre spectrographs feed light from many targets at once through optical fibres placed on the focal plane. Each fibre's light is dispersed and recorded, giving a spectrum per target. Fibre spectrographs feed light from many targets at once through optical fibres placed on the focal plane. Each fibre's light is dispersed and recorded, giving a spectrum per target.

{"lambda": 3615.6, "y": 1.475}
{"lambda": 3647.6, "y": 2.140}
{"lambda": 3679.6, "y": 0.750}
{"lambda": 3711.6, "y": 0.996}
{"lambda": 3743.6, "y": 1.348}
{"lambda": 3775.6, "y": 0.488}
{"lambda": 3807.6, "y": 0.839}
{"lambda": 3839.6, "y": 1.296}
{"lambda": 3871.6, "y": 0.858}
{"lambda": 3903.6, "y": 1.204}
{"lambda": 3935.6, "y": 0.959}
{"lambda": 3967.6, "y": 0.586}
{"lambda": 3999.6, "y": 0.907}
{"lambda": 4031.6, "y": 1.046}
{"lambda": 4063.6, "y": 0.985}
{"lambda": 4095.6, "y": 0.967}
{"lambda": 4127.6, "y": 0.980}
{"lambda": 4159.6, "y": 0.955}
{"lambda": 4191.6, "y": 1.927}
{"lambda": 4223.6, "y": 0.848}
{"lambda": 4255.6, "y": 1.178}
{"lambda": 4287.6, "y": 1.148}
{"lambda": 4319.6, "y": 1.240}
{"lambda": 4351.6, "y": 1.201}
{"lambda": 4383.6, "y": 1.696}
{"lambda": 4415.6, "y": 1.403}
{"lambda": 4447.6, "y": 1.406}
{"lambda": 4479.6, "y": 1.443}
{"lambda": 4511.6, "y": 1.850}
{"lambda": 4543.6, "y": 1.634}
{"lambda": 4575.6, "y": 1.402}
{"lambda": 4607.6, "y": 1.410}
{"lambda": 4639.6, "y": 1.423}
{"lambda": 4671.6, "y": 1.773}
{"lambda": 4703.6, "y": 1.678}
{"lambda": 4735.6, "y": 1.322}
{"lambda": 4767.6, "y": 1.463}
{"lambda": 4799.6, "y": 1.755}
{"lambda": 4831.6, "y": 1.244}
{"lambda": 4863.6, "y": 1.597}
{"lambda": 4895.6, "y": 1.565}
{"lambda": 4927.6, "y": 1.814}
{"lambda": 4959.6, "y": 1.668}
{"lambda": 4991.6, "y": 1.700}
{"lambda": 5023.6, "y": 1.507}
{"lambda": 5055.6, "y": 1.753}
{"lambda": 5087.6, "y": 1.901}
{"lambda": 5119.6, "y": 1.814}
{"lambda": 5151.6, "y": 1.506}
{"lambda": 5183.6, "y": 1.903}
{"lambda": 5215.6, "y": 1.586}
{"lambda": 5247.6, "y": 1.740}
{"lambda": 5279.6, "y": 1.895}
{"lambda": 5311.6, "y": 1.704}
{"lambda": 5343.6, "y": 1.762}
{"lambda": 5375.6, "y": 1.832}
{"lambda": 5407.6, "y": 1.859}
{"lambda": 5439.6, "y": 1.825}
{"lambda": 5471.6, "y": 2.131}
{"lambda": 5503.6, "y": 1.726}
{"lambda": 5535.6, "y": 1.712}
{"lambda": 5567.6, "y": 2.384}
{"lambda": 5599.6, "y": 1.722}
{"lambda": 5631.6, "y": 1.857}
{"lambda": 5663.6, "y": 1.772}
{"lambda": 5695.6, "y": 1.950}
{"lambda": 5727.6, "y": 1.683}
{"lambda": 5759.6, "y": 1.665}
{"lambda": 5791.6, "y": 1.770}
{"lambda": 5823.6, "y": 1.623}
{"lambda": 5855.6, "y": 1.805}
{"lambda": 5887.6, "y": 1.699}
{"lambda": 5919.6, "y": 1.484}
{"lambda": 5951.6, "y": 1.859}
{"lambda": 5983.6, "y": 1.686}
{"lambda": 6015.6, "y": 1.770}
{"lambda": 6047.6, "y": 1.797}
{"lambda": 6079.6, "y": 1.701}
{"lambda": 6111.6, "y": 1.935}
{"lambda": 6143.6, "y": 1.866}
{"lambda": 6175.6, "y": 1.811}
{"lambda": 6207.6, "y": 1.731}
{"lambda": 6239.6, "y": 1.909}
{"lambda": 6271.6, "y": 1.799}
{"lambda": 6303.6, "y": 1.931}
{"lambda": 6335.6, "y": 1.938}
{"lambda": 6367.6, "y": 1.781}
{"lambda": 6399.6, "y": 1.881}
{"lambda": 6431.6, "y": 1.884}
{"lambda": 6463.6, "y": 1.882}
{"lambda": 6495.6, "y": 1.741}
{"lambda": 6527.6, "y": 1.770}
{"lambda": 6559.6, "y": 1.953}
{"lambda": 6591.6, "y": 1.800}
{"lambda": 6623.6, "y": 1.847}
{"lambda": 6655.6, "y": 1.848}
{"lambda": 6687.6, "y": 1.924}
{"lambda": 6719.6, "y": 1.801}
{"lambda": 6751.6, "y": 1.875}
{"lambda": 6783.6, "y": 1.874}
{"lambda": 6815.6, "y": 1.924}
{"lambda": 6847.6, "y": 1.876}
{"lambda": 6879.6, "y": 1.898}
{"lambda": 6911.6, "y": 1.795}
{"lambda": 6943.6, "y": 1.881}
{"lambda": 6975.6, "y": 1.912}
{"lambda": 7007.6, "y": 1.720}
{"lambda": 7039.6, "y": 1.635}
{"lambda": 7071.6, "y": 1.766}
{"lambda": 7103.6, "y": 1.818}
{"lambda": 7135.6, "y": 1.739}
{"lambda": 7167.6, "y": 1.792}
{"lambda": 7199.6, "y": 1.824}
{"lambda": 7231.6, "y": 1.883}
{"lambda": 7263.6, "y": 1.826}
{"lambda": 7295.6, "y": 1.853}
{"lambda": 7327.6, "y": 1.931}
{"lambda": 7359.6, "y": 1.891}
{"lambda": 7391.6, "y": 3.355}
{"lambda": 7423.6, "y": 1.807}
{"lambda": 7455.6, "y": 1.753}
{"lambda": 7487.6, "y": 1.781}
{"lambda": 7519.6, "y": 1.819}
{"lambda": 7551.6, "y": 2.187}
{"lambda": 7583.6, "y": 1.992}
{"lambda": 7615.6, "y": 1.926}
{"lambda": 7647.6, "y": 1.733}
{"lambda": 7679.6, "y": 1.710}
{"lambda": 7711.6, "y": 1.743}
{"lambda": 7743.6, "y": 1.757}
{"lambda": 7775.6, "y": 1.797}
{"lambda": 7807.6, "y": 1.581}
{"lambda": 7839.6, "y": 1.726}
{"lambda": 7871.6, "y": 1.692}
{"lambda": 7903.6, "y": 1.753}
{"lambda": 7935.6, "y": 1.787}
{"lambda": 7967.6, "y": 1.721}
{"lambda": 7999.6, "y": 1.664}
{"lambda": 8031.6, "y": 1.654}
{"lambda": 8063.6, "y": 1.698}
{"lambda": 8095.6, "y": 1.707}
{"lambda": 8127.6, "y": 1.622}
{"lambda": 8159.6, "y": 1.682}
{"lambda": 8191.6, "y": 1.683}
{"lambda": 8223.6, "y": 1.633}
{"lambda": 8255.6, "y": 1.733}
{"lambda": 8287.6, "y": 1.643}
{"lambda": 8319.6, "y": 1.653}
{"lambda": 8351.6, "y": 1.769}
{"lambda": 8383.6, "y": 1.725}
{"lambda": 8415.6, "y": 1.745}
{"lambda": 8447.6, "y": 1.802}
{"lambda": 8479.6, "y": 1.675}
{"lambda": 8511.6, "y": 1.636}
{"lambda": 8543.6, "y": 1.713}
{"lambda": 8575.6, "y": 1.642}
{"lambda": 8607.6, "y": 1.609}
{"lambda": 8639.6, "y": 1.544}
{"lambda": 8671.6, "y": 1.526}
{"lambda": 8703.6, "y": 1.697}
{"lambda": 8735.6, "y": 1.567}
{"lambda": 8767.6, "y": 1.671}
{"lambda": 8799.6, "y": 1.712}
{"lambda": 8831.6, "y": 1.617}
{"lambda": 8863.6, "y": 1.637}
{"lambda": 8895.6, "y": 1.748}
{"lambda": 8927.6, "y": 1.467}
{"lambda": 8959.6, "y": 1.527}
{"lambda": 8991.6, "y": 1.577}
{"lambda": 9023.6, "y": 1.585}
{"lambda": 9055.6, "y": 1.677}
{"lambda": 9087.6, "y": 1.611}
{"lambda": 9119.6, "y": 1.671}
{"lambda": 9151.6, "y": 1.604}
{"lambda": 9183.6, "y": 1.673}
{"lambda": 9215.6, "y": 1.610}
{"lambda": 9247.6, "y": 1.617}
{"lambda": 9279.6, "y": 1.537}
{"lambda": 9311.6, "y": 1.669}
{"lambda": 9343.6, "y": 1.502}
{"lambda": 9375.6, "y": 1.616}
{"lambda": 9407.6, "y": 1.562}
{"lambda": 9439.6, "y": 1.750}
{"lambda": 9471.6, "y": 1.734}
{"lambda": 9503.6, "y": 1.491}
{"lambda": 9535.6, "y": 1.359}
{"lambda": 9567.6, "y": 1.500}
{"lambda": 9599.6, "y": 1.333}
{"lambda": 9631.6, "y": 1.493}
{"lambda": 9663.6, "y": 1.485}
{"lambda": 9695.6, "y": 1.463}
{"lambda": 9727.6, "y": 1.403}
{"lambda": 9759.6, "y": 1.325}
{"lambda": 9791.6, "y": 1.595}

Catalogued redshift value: 0.12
